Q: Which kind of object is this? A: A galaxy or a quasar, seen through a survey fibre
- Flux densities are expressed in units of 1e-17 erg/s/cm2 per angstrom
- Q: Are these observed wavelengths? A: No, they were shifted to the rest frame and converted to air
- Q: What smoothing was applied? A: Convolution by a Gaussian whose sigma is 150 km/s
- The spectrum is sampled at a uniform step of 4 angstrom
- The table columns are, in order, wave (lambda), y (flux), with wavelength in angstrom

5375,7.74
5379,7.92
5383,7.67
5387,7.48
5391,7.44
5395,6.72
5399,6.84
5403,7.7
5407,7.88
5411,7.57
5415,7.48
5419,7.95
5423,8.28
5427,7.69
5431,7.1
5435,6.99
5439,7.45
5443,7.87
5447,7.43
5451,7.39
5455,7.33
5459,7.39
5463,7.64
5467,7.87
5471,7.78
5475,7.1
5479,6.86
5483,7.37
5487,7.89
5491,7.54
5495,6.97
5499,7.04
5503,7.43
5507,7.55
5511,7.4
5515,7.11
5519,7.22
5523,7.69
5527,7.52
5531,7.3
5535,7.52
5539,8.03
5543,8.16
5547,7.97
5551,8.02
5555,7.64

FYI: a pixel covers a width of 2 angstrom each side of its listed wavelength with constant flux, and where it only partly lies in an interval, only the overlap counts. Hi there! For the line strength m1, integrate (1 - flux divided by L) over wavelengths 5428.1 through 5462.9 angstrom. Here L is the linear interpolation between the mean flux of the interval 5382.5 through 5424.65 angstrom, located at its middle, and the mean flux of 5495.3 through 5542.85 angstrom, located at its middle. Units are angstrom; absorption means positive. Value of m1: 0.5 angstrom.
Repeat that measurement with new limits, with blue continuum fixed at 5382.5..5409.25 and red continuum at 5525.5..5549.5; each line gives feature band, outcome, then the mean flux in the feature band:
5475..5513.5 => 1.6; 7.32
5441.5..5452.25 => -0.1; 7.56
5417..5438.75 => -0.4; 7.59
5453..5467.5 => 0.1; 7.53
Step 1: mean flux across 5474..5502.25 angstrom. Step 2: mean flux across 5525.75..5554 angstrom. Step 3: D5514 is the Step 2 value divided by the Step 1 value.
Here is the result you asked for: 1.1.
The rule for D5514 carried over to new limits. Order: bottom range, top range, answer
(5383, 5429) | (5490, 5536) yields 0.97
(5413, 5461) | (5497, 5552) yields 1.00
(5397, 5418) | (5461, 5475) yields 1.02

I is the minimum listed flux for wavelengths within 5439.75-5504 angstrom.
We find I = 6.86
